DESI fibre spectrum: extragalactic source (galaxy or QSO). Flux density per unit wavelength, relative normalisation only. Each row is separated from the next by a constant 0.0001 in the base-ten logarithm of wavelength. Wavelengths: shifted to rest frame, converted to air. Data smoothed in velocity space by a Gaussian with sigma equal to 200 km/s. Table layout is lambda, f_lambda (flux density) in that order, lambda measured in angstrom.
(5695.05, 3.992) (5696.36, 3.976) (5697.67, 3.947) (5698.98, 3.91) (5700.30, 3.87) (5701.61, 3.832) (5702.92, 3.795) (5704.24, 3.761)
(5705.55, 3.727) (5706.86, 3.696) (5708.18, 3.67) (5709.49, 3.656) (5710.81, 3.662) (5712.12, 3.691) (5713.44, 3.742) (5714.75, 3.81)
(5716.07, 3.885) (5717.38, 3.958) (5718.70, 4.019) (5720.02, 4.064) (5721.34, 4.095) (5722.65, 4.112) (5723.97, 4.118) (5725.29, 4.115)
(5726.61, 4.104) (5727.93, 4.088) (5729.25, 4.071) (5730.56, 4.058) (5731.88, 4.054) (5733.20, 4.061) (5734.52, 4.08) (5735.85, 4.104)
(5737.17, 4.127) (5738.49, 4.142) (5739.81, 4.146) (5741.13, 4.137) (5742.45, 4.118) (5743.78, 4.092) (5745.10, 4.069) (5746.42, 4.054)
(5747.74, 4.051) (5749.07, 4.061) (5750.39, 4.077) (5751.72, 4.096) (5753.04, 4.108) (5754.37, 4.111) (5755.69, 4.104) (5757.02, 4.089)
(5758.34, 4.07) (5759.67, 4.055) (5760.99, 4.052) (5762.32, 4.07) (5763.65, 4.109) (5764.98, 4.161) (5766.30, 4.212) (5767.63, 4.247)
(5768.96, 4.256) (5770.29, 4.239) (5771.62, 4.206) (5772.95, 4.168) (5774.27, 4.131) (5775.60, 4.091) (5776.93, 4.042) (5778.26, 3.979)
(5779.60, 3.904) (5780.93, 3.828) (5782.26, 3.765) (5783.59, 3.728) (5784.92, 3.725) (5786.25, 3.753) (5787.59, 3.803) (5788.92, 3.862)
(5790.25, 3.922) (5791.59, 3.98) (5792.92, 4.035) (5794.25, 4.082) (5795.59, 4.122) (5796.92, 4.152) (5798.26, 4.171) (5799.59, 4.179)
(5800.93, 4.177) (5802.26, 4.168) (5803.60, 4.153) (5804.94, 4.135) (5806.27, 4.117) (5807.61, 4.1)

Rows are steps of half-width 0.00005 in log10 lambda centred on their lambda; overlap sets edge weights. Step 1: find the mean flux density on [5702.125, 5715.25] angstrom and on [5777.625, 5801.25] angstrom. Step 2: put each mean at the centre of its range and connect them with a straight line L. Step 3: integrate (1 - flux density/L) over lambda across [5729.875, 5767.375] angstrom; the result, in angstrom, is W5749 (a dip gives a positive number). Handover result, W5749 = -2.6 angstrom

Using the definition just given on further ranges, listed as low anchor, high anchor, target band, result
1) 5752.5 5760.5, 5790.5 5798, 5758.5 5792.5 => 0.6 angstrom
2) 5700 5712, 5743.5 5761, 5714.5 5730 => -0.7 angstrom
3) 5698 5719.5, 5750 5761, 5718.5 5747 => -1.1 angstrom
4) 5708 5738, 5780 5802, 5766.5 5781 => -0.5 angstrom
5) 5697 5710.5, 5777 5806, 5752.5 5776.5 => -1.3 angstrom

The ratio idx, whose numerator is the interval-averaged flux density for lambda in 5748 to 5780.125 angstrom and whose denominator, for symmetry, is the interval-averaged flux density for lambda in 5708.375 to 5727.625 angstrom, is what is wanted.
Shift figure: 1.05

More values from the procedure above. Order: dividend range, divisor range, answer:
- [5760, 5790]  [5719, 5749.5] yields 0.98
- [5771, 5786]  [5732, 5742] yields 0.96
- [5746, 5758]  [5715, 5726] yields 1.01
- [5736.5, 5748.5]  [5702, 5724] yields 1.07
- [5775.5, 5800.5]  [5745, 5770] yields 0.96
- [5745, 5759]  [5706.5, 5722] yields 1.07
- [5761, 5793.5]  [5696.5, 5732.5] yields 1.03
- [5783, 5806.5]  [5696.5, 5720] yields 1.05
